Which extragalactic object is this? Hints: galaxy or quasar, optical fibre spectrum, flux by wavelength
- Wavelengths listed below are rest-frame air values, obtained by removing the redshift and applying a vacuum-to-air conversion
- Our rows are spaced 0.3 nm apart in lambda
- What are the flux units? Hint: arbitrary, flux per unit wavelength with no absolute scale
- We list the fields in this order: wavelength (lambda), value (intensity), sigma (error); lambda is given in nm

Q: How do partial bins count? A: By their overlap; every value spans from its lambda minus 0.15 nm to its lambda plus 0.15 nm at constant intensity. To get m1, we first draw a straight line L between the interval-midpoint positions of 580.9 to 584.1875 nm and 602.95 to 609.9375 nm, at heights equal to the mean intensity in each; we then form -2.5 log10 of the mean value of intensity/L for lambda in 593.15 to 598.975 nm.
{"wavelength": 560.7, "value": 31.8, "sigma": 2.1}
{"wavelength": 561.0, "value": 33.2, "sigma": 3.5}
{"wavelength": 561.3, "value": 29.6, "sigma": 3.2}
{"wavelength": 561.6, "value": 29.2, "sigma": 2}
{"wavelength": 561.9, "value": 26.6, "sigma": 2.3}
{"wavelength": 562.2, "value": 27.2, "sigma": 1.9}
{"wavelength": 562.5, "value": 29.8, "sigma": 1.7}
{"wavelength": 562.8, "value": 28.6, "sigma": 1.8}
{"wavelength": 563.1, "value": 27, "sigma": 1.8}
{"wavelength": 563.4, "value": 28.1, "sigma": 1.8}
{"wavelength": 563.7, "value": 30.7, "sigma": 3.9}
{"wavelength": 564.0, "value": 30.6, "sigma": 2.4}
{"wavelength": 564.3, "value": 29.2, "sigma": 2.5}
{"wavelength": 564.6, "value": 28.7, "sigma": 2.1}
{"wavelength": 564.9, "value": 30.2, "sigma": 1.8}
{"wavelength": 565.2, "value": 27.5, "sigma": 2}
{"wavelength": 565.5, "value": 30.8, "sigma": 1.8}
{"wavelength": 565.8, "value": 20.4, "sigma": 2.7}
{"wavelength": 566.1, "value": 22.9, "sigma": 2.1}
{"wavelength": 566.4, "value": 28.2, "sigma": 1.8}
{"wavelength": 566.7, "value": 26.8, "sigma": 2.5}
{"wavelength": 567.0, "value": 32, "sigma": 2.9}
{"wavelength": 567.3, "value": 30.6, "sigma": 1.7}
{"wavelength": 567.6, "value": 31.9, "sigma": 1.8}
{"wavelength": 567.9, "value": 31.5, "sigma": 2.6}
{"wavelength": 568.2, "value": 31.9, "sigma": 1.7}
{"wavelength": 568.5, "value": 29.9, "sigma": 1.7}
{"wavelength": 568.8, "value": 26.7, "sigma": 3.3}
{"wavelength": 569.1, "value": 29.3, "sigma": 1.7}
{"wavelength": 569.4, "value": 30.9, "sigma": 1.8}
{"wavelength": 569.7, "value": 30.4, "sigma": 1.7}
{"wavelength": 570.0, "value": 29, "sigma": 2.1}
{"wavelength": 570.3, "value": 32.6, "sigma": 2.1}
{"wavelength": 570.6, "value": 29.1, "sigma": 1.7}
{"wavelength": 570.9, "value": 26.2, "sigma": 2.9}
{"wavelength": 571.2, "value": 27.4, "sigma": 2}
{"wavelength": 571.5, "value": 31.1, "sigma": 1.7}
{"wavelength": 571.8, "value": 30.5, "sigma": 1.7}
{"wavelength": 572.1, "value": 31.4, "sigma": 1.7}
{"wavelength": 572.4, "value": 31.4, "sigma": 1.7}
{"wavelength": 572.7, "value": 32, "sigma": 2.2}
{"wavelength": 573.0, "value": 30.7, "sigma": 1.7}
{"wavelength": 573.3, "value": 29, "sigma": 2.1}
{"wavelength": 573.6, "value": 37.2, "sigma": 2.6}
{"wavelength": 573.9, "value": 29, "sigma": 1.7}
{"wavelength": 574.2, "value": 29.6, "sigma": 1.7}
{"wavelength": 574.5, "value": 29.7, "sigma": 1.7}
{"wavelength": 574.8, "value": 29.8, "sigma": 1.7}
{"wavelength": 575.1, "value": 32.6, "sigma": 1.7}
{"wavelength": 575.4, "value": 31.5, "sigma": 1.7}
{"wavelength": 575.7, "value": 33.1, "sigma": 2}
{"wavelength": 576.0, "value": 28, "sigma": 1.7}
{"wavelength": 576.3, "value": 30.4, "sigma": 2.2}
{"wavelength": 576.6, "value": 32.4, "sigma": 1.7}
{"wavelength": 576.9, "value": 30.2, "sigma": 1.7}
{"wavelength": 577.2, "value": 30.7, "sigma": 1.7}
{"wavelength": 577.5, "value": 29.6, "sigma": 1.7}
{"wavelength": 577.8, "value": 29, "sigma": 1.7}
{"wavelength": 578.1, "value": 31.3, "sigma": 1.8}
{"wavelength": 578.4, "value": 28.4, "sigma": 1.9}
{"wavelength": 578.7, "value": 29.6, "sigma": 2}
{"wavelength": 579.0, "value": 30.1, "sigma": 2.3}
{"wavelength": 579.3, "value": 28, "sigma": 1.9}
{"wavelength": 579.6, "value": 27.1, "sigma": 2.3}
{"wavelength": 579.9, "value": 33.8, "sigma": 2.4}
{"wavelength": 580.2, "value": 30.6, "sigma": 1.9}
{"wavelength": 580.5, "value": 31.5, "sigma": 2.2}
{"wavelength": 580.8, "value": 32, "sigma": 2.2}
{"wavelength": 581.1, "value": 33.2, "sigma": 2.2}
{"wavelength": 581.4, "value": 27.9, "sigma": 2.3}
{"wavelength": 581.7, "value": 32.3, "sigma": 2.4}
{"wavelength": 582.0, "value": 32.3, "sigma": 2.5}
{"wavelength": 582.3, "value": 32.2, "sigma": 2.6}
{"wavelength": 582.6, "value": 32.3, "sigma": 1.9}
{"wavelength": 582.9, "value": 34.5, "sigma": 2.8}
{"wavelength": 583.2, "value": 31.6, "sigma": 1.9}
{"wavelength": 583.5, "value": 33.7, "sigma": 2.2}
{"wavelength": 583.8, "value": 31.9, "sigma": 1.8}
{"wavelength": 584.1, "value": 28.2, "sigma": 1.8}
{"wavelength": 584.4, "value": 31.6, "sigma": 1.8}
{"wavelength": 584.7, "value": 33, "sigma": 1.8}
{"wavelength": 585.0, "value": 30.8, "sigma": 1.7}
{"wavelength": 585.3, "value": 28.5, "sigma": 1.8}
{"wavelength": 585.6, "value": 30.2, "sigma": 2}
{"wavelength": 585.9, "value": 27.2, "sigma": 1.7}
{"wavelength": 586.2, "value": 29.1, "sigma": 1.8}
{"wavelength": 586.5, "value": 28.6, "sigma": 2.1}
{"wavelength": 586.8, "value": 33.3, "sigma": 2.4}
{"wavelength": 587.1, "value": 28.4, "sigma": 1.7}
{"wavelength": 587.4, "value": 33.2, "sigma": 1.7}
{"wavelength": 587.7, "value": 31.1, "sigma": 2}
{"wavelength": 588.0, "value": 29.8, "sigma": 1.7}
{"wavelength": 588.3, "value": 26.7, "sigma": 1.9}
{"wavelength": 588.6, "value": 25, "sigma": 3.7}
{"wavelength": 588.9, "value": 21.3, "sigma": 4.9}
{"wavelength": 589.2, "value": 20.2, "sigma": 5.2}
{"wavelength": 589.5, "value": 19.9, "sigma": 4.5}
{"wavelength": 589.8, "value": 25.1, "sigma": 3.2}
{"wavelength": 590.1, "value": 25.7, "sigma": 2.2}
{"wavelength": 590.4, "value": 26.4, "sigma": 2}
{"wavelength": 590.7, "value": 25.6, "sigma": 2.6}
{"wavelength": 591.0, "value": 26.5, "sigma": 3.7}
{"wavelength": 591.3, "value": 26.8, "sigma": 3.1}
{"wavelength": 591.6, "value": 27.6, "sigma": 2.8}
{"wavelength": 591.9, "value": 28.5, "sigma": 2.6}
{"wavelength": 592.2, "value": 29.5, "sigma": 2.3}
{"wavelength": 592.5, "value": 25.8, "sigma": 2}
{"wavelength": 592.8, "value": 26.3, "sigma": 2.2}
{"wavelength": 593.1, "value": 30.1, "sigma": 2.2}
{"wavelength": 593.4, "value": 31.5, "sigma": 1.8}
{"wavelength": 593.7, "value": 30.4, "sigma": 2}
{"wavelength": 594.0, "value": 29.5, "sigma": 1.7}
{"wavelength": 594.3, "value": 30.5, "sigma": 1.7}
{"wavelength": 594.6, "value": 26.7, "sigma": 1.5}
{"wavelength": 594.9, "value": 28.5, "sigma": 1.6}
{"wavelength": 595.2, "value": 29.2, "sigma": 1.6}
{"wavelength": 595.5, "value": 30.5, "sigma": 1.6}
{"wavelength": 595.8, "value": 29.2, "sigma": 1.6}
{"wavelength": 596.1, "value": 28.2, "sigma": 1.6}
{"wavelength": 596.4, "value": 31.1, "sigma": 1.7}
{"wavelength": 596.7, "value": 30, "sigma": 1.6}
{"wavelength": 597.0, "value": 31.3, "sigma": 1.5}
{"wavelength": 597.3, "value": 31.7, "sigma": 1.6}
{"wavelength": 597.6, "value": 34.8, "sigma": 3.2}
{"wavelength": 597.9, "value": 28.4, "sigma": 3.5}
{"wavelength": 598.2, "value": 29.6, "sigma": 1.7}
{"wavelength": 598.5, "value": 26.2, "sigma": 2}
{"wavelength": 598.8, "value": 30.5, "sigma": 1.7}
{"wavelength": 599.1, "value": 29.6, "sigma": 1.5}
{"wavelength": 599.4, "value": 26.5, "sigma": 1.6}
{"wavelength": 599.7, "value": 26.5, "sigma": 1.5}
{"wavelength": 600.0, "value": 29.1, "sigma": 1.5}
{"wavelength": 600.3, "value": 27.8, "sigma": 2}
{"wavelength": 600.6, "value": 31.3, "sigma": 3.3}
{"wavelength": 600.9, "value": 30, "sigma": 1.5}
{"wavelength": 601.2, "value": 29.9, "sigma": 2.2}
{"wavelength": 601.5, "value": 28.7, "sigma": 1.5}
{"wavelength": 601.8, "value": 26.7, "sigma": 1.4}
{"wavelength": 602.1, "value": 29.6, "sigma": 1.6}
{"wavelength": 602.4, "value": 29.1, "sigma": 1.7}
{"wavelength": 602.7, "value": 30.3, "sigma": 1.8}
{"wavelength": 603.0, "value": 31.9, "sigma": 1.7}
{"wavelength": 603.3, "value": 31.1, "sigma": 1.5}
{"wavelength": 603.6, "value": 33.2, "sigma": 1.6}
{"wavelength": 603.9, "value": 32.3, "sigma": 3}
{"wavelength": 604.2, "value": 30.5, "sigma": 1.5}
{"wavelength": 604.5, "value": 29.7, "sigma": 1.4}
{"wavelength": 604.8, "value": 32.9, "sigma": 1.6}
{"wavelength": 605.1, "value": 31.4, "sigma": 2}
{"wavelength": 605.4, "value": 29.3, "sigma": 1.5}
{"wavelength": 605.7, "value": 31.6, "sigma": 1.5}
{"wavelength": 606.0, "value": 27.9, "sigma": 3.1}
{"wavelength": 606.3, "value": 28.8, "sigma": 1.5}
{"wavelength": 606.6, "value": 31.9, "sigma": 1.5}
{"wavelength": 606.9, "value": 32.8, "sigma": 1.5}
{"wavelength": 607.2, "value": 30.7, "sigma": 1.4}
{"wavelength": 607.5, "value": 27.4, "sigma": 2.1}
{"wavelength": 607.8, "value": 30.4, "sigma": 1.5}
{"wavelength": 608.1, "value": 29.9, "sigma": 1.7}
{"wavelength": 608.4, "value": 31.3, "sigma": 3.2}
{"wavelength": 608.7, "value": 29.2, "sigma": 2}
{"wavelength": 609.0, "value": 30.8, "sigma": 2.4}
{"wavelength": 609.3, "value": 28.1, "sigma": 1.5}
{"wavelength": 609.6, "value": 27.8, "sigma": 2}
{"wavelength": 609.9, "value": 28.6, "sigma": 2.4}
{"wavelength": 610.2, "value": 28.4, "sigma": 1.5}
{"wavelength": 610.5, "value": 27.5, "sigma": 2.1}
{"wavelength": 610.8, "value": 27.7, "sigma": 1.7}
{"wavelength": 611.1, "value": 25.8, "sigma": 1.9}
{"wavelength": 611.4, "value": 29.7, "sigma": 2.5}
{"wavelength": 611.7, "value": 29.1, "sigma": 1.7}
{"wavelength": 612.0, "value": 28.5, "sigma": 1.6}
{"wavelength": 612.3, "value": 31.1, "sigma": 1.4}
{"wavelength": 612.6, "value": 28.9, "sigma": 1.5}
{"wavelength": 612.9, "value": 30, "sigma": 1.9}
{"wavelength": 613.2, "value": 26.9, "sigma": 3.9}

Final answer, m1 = 0.04 mag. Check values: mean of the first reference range 31.9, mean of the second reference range 30.4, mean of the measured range 29.9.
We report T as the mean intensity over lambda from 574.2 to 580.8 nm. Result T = 30.4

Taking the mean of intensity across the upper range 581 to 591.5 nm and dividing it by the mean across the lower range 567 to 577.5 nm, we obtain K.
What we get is 0.95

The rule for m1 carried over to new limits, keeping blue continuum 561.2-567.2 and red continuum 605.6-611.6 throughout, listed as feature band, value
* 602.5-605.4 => -0.077 mag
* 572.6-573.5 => -0.089 mag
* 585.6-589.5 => 0.045 mag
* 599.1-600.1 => 0.056 mag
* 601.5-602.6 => 0.021 mag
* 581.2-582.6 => -0.099 mag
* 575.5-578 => -0.072 mag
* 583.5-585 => -0.097 mag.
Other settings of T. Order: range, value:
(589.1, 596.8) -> 27.7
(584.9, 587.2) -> 29.5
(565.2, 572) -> 29.1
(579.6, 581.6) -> 31.2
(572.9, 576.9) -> 31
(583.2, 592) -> 28.1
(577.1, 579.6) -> 29.4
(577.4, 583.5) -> 30.9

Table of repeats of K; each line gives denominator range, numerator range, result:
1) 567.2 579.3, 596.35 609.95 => 0.99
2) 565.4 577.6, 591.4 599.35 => 0.98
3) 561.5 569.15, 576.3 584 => 1.08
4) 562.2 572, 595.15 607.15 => 1.03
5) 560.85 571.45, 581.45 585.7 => 1.09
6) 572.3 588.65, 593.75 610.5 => 0.97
